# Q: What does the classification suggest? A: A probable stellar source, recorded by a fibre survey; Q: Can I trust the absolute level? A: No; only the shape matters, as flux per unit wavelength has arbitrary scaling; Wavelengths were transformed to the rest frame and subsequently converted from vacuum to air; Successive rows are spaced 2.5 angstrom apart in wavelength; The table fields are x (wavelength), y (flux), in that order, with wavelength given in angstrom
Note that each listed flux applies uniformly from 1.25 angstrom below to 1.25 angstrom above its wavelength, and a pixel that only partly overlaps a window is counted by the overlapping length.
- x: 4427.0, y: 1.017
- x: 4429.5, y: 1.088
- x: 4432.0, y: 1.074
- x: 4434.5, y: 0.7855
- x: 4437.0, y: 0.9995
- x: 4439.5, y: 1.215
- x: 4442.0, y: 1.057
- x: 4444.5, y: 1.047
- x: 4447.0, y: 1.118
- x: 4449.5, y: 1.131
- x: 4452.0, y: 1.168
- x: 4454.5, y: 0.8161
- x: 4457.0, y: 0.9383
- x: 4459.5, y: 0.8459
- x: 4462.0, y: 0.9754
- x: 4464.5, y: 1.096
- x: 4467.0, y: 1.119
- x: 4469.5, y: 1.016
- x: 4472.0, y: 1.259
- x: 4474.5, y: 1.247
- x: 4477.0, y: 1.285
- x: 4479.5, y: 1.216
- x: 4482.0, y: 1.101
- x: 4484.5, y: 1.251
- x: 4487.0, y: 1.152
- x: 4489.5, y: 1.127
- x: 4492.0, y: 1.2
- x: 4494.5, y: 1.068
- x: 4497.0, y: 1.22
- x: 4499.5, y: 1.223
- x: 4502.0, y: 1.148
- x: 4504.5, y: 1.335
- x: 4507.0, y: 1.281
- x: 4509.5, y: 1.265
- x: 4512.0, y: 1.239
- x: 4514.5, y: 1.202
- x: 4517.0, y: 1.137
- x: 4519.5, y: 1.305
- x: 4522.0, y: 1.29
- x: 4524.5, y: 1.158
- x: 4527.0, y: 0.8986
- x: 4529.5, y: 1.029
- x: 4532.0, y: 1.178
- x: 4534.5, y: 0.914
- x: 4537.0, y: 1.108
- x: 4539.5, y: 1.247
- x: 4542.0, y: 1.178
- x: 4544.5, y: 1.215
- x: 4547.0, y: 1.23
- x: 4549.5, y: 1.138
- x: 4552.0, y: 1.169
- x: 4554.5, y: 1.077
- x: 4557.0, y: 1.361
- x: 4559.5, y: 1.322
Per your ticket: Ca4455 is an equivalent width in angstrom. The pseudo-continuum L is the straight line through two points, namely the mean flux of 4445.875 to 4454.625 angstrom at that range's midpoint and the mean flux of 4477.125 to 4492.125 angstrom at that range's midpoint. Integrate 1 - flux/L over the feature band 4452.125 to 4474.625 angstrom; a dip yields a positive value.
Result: 1.9 angstrom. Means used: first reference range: 1.09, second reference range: 1.18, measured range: 1.03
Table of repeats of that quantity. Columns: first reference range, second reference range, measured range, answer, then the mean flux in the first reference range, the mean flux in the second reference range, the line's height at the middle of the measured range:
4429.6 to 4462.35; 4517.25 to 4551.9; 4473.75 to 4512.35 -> -4.39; 1.02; 1.15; 1.09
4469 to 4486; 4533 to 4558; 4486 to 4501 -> 0.36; 1.2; 1.16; 1.19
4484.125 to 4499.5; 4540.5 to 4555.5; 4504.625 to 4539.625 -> 0.19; 1.17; 1.17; 1.17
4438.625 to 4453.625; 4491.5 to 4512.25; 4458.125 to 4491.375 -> 1.08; 1.11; 1.22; 1.17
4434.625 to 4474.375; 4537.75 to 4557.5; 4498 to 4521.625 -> -2.15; 1.05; 1.19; 1.14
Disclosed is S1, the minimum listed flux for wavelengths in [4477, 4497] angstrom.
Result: 1.068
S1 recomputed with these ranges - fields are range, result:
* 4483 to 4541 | 0.8986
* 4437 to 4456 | 0.8161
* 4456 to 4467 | 0.8459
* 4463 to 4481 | 1.016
